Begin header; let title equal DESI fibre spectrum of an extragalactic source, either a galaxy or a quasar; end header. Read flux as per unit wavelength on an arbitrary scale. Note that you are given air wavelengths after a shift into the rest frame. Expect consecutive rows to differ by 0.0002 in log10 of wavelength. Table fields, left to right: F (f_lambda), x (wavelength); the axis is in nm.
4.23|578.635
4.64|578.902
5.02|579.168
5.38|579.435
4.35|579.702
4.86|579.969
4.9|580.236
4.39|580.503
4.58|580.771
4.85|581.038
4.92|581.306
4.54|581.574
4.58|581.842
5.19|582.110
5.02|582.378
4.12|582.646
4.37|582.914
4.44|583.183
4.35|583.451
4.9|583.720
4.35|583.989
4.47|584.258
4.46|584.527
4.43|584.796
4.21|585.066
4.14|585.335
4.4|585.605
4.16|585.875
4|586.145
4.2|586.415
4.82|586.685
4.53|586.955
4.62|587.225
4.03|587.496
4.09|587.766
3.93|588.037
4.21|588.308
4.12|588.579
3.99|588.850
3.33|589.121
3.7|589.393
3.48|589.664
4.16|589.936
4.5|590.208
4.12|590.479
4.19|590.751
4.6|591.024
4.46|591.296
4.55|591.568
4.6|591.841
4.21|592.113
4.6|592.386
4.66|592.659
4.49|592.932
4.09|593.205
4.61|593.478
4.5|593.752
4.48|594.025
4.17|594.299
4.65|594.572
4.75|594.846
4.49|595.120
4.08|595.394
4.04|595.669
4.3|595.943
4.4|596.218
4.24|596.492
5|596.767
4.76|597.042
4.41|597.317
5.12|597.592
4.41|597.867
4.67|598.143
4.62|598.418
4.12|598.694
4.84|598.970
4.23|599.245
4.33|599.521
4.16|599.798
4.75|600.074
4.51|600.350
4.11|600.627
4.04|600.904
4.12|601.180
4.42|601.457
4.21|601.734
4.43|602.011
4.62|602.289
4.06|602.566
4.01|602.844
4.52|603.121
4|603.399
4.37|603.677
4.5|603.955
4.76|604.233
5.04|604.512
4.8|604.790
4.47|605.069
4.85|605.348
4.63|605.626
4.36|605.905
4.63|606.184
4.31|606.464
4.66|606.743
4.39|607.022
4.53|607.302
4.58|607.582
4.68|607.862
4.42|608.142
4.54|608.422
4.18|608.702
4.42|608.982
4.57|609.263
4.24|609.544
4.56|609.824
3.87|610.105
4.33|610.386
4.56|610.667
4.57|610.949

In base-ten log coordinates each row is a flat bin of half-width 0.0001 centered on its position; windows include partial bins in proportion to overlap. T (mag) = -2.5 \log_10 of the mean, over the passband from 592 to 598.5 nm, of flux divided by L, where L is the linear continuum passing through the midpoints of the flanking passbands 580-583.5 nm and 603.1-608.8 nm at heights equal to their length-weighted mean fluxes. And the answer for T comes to 0.02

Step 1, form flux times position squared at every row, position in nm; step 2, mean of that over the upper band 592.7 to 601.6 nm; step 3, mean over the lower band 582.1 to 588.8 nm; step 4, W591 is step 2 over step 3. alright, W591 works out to 1.1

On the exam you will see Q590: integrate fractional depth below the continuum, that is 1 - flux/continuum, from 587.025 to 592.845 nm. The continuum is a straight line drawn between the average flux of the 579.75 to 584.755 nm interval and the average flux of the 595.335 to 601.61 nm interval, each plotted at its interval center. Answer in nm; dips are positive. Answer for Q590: 0.41 nm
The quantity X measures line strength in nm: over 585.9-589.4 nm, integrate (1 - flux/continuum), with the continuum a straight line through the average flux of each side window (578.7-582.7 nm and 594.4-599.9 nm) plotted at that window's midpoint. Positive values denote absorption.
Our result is 0.38 nm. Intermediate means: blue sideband 4.76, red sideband 4.48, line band 4.14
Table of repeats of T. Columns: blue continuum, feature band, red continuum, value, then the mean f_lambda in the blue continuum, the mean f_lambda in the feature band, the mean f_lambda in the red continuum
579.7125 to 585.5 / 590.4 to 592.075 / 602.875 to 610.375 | 0.029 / 4.57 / 4.42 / 4.49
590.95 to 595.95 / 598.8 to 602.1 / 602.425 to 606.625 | 0.031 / 4.44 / 4.34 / 4.49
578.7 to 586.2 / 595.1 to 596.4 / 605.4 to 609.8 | 0.071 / 4.57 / 4.24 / 4.49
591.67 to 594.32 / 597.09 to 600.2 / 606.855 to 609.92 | -0.015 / 4.45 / 4.52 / 4.47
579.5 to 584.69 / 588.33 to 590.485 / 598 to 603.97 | 0.151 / 4.62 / 3.93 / 4.34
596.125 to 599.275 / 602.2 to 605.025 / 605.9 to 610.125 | 0.010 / 4.58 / 4.47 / 4.45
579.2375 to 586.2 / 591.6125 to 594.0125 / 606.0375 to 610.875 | 0.010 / 4.56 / 4.47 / 4.44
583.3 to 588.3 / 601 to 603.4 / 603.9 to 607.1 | 0.073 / 4.34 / 4.28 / 4.62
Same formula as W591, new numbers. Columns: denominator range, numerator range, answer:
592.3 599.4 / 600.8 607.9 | 1.02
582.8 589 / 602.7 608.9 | 1.12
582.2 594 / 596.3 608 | 1.09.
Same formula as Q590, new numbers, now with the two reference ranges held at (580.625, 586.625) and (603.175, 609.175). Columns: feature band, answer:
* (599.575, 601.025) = 0.06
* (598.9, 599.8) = 0.03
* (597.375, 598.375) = -0.04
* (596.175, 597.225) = -0.02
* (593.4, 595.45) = 0.01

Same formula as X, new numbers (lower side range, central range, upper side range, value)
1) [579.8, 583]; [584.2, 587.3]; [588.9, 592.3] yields 0.05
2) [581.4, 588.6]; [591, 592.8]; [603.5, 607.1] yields -0.02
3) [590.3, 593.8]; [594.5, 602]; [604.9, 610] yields 0.05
